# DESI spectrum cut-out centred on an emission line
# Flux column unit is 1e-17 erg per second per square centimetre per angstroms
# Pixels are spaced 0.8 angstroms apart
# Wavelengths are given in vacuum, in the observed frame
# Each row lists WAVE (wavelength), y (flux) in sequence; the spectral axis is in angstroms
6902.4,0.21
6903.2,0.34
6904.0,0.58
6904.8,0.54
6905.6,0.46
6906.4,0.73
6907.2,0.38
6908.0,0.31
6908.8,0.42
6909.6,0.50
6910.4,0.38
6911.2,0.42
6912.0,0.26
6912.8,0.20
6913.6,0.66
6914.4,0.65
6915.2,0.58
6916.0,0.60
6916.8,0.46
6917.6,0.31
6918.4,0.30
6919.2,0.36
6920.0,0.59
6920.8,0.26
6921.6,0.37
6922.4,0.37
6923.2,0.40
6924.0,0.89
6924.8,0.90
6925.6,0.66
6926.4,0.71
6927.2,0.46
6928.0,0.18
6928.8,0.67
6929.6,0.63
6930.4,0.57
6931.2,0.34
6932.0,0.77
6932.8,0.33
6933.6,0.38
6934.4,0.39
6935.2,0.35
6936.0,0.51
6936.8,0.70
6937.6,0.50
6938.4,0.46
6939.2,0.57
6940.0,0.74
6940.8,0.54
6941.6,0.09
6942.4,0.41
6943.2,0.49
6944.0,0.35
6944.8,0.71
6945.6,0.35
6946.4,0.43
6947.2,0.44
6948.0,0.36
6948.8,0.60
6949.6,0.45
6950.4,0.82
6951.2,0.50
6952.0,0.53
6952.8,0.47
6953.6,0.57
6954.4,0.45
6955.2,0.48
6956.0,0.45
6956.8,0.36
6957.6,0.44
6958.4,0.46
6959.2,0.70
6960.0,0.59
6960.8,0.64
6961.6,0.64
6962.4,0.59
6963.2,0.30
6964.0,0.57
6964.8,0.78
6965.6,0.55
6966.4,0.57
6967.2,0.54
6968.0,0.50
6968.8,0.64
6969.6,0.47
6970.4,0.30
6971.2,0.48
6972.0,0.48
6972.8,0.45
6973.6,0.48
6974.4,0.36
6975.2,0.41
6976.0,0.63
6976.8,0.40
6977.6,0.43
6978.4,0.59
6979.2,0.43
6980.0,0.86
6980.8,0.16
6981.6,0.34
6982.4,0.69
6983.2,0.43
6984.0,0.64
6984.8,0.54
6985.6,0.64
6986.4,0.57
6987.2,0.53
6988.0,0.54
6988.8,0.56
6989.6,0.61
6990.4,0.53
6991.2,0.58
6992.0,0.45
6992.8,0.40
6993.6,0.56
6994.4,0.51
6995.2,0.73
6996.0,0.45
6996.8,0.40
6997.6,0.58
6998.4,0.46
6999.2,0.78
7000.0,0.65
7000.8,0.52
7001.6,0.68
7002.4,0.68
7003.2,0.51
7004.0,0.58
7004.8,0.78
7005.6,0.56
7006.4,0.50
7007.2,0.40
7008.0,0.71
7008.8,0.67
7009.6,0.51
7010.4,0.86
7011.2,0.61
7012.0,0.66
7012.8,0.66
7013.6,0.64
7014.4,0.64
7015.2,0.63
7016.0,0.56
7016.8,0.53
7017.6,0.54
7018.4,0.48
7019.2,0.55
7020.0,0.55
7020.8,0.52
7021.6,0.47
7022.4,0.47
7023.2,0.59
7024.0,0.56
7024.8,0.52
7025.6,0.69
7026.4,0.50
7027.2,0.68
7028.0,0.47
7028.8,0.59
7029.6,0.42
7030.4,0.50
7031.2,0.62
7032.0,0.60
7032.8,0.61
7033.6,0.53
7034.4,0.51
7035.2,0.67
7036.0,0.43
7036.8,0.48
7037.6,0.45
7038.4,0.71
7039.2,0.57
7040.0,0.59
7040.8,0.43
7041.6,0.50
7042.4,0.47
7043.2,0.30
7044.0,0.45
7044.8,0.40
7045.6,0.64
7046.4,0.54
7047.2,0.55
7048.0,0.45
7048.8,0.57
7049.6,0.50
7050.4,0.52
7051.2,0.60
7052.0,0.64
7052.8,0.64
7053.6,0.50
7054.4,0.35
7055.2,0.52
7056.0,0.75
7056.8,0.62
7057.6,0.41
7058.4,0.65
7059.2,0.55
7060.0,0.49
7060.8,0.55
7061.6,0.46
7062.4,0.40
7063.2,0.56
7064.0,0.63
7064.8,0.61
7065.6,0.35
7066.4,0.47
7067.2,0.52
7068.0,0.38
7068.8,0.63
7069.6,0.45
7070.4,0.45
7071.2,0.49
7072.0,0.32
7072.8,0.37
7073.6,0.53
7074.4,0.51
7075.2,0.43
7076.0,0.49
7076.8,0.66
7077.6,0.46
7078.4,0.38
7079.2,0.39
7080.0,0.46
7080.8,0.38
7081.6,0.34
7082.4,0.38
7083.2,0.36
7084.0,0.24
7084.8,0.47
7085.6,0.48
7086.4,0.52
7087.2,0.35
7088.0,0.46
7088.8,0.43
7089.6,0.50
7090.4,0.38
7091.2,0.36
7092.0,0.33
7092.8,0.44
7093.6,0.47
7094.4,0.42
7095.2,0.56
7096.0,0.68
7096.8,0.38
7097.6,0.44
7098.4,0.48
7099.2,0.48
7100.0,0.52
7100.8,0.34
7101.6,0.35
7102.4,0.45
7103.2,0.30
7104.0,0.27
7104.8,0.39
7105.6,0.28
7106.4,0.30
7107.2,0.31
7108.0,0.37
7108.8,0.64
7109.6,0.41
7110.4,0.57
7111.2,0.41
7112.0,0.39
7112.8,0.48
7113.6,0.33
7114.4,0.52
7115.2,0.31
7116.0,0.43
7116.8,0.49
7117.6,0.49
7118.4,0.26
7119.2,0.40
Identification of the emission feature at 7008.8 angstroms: C III] 1909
